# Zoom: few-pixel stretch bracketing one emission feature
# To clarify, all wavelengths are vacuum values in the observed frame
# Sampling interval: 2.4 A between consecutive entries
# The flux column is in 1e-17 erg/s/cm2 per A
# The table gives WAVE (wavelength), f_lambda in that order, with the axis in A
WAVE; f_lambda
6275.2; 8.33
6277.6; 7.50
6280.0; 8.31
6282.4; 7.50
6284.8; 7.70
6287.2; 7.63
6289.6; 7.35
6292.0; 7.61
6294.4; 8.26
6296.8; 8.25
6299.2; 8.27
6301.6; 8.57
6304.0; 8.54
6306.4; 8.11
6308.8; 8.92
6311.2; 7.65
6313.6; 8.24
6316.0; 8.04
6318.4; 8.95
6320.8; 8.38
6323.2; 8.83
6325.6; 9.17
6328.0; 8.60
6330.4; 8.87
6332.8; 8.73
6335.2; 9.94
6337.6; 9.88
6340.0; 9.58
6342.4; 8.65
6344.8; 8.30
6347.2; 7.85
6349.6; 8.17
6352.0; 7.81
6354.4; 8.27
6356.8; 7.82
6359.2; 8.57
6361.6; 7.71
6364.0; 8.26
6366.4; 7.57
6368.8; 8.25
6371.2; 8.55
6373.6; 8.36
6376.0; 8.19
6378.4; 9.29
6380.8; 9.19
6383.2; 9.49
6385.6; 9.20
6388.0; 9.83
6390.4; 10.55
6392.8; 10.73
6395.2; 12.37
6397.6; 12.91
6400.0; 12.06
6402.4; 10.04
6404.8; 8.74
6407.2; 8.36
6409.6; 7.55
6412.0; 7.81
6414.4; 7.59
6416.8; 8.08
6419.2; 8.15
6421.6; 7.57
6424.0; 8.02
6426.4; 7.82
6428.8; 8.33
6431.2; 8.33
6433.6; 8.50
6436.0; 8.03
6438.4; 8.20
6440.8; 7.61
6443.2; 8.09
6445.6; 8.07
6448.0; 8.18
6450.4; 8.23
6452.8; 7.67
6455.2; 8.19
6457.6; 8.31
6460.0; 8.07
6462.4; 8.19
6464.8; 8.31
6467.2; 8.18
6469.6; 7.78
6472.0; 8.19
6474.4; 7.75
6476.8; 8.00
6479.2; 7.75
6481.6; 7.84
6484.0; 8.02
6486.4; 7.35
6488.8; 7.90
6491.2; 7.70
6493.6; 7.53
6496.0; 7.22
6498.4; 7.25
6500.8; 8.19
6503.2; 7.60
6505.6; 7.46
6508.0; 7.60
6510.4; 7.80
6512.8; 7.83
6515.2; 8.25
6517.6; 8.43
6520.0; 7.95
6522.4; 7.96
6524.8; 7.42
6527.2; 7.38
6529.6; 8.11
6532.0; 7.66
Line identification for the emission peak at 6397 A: [O III] 5007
